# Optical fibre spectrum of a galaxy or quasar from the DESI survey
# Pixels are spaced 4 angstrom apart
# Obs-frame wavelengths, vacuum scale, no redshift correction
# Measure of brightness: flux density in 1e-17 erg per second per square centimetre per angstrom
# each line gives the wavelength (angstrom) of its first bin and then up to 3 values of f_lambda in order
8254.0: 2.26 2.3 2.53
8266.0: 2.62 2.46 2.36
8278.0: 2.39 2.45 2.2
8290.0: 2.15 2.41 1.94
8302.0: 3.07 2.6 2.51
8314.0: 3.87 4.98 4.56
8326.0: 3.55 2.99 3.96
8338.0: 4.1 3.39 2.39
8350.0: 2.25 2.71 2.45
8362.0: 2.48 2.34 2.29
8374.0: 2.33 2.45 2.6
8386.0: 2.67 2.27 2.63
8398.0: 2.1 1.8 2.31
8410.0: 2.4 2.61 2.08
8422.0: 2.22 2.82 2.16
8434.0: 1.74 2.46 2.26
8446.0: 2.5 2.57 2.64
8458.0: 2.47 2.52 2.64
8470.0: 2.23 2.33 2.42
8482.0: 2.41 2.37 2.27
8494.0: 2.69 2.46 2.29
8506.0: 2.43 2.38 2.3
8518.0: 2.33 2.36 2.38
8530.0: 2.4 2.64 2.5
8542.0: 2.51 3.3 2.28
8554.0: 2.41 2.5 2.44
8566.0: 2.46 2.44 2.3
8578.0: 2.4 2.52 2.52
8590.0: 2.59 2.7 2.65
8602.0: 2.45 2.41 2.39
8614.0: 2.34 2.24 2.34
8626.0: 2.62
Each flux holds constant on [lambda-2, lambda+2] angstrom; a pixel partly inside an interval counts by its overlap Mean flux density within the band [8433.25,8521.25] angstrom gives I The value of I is 2.4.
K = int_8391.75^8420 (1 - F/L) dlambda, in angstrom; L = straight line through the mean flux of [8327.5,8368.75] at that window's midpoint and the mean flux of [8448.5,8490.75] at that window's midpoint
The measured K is 4.3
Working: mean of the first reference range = 2.9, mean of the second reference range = 2.45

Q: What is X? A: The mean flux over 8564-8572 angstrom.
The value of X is 2.45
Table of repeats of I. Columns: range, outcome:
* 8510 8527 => 2.34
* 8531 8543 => 2.54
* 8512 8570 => 2.48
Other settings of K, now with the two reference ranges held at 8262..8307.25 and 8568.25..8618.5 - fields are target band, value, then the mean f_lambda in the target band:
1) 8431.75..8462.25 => 0.7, 2.39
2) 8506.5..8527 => 0.8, 2.35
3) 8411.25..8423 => 0.6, 2.32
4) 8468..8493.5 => 0.9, 2.36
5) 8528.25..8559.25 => -1.4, 2.57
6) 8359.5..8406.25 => 1.5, 2.36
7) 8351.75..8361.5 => -0.5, 2.56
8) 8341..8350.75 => -0.9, 2.66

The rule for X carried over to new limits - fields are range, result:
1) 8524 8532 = 2.39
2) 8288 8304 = 2.39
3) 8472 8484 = 2.39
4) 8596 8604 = 2.55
